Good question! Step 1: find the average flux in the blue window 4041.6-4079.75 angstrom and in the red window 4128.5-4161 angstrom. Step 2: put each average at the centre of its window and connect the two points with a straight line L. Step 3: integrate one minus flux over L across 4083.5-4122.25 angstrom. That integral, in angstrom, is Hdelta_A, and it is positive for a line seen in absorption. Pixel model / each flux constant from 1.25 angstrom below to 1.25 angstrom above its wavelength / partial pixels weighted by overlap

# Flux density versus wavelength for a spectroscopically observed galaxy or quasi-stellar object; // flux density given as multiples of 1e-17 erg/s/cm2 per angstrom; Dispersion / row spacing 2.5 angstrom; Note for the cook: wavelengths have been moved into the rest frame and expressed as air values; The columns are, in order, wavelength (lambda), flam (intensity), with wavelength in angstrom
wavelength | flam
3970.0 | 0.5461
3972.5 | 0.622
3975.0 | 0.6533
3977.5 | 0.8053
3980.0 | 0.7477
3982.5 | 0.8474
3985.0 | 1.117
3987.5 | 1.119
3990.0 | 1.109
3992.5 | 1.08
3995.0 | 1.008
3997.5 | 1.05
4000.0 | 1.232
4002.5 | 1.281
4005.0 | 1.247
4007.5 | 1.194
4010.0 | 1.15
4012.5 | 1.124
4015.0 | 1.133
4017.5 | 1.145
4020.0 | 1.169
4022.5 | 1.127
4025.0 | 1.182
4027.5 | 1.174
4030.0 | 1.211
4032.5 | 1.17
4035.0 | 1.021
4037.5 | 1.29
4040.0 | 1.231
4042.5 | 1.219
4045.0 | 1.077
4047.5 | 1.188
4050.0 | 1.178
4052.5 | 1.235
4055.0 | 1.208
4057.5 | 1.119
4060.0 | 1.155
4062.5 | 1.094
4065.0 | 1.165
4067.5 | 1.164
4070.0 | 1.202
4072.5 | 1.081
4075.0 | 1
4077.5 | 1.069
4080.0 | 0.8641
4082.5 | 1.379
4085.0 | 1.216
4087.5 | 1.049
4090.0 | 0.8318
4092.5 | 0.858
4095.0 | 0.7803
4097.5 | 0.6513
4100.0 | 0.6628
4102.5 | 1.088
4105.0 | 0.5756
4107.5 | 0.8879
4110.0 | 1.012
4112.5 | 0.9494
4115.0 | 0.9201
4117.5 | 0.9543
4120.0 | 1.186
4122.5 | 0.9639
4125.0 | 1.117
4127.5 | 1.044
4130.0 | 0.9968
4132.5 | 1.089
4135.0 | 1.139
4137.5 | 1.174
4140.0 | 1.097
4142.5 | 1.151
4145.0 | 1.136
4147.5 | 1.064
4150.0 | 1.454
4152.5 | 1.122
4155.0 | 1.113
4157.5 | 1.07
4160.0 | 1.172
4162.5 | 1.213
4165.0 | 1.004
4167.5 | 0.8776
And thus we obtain 7.6 angstrom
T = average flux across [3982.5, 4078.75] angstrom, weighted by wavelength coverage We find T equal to 1.15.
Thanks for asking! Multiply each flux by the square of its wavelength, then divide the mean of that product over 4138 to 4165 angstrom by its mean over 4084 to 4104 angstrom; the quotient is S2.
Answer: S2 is 1.3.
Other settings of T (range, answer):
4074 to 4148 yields 0.996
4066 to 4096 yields 1.04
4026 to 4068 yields 1.17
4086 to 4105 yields 0.833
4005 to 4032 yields 1.17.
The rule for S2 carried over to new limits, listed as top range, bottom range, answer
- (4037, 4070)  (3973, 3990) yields 1.37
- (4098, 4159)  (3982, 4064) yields 0.95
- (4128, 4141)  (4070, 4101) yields 1.16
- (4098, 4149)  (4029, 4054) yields 0.89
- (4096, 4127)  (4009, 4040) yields 0.82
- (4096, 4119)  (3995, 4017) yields 0.77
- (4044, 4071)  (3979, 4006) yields 1.11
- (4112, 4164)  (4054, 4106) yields 1.12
